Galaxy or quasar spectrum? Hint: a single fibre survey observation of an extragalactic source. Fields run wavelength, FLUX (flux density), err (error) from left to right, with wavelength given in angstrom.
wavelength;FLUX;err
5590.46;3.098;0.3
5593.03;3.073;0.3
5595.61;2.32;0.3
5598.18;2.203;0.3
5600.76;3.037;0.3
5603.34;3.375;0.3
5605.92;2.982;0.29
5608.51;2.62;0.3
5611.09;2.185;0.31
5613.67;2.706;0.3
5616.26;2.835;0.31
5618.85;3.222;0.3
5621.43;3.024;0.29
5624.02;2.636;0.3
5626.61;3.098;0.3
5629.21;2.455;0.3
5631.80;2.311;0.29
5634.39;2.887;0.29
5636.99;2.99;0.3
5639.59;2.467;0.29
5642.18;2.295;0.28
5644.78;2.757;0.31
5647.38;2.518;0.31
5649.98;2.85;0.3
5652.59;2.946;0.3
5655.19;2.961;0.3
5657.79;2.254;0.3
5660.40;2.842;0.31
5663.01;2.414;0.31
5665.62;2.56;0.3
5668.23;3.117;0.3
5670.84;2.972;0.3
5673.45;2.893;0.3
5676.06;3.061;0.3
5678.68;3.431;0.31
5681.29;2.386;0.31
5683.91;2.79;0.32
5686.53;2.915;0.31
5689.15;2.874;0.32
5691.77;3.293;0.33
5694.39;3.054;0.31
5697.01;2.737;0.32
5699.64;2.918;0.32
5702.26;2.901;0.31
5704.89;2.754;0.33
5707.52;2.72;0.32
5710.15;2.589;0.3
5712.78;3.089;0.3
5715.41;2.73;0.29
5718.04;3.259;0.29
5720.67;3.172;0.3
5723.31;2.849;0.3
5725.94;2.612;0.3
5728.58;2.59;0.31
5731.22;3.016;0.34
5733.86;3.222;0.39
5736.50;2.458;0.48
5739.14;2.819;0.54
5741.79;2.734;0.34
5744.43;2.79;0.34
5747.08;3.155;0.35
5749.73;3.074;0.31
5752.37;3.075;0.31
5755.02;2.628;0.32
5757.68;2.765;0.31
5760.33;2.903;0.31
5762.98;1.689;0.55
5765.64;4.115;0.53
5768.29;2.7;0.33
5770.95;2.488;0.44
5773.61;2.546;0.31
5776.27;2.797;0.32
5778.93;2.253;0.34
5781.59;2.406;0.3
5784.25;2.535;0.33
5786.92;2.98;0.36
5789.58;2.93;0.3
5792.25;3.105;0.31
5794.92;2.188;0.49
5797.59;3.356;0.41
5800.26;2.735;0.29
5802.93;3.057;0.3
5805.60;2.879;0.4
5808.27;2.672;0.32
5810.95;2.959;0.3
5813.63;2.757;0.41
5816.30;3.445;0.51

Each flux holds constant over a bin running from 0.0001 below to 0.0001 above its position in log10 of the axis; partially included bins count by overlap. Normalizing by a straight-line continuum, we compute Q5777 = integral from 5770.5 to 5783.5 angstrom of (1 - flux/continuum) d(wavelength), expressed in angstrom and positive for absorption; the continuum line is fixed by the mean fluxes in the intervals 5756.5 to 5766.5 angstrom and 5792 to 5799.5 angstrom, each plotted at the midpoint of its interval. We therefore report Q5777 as 1.5 angstrom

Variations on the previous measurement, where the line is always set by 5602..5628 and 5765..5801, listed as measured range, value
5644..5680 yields 0.1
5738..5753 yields -0.8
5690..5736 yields -1.5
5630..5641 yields 0.8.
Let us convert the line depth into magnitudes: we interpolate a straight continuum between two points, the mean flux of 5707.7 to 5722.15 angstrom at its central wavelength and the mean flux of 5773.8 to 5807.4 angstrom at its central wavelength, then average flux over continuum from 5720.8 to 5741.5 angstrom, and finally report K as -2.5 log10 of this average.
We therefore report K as 0.04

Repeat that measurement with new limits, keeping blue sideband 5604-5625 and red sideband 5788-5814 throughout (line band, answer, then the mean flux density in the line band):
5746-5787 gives 0.04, 2.75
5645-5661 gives 0.03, 2.73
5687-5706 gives -0.04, 2.93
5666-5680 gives -0.09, 3.06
